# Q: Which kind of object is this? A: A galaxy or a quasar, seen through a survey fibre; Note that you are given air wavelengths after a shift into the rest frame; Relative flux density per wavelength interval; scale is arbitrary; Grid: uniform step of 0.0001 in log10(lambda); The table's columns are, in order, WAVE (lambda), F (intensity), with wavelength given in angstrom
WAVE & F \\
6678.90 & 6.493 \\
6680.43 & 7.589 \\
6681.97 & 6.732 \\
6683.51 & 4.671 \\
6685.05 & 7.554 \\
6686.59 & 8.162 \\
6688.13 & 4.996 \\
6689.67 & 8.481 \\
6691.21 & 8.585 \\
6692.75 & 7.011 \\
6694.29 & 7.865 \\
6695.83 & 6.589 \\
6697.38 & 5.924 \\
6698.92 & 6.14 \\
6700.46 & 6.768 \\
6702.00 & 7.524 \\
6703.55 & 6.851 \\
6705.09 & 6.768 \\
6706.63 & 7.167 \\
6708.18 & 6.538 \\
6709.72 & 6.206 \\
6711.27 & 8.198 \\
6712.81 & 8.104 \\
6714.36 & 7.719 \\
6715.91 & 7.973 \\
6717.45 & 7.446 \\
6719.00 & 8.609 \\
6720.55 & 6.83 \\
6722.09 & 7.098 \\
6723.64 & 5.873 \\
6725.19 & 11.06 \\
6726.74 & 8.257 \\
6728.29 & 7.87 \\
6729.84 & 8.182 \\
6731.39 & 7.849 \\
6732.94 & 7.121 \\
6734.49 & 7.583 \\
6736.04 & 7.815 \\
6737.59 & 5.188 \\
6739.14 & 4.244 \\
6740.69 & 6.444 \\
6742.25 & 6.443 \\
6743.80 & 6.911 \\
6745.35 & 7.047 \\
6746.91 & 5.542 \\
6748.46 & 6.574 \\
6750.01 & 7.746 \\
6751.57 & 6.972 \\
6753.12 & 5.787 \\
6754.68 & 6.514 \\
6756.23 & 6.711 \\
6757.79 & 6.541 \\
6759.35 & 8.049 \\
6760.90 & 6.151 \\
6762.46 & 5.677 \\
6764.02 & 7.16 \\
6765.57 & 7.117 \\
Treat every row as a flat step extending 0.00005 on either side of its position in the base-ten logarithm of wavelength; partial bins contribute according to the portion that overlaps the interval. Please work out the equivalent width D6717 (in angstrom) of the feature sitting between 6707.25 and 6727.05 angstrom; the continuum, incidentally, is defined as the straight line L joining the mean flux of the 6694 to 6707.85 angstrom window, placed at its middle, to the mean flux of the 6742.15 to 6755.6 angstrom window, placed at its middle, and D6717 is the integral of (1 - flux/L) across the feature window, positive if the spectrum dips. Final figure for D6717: -2.73 angstrom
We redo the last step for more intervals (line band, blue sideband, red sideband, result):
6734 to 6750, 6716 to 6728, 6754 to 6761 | 1.94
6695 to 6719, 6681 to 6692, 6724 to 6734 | 1.64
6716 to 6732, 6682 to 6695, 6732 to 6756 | -2.74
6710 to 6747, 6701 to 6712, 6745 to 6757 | -2.74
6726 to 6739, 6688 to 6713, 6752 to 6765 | -0.97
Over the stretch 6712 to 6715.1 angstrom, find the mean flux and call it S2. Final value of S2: 7.92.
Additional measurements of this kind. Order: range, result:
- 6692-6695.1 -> 7.44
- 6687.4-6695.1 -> 7.4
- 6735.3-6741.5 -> 5.91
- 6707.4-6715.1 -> 7.35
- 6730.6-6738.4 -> 7.1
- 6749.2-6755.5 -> 6.76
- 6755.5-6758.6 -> 6.62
